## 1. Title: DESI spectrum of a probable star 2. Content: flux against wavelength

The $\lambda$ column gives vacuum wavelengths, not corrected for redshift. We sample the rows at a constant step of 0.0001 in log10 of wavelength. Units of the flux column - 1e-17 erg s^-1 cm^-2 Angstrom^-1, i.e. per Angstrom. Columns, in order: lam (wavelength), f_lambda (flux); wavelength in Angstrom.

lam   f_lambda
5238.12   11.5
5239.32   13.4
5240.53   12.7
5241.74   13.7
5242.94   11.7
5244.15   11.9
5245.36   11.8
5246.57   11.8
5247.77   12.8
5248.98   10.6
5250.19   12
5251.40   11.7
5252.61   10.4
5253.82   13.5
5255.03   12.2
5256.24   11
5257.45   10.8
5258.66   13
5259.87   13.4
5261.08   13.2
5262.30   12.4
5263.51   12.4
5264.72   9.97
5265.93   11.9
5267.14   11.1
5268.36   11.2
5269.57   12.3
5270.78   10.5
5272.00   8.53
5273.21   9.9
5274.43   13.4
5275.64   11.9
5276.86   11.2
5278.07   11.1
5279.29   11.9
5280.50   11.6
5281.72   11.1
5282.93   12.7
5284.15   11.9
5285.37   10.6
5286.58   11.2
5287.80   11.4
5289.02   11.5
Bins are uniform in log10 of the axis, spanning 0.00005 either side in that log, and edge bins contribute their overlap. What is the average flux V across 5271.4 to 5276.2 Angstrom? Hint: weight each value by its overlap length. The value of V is 10.9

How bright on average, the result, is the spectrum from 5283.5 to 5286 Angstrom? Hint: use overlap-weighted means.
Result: 11.3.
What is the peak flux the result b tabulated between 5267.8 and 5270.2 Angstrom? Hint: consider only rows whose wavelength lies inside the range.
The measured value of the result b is 12.3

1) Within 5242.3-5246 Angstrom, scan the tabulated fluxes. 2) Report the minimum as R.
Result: 11.7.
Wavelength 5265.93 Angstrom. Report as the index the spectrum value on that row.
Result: 11.9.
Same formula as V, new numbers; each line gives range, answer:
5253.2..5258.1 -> 11.9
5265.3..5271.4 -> 11.4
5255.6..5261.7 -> 12.3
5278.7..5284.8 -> 11.8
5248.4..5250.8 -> 11.3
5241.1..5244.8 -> 12.4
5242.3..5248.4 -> 12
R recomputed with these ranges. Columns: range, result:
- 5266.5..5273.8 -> 8.53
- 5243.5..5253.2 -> 10.4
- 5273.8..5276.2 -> 11.9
